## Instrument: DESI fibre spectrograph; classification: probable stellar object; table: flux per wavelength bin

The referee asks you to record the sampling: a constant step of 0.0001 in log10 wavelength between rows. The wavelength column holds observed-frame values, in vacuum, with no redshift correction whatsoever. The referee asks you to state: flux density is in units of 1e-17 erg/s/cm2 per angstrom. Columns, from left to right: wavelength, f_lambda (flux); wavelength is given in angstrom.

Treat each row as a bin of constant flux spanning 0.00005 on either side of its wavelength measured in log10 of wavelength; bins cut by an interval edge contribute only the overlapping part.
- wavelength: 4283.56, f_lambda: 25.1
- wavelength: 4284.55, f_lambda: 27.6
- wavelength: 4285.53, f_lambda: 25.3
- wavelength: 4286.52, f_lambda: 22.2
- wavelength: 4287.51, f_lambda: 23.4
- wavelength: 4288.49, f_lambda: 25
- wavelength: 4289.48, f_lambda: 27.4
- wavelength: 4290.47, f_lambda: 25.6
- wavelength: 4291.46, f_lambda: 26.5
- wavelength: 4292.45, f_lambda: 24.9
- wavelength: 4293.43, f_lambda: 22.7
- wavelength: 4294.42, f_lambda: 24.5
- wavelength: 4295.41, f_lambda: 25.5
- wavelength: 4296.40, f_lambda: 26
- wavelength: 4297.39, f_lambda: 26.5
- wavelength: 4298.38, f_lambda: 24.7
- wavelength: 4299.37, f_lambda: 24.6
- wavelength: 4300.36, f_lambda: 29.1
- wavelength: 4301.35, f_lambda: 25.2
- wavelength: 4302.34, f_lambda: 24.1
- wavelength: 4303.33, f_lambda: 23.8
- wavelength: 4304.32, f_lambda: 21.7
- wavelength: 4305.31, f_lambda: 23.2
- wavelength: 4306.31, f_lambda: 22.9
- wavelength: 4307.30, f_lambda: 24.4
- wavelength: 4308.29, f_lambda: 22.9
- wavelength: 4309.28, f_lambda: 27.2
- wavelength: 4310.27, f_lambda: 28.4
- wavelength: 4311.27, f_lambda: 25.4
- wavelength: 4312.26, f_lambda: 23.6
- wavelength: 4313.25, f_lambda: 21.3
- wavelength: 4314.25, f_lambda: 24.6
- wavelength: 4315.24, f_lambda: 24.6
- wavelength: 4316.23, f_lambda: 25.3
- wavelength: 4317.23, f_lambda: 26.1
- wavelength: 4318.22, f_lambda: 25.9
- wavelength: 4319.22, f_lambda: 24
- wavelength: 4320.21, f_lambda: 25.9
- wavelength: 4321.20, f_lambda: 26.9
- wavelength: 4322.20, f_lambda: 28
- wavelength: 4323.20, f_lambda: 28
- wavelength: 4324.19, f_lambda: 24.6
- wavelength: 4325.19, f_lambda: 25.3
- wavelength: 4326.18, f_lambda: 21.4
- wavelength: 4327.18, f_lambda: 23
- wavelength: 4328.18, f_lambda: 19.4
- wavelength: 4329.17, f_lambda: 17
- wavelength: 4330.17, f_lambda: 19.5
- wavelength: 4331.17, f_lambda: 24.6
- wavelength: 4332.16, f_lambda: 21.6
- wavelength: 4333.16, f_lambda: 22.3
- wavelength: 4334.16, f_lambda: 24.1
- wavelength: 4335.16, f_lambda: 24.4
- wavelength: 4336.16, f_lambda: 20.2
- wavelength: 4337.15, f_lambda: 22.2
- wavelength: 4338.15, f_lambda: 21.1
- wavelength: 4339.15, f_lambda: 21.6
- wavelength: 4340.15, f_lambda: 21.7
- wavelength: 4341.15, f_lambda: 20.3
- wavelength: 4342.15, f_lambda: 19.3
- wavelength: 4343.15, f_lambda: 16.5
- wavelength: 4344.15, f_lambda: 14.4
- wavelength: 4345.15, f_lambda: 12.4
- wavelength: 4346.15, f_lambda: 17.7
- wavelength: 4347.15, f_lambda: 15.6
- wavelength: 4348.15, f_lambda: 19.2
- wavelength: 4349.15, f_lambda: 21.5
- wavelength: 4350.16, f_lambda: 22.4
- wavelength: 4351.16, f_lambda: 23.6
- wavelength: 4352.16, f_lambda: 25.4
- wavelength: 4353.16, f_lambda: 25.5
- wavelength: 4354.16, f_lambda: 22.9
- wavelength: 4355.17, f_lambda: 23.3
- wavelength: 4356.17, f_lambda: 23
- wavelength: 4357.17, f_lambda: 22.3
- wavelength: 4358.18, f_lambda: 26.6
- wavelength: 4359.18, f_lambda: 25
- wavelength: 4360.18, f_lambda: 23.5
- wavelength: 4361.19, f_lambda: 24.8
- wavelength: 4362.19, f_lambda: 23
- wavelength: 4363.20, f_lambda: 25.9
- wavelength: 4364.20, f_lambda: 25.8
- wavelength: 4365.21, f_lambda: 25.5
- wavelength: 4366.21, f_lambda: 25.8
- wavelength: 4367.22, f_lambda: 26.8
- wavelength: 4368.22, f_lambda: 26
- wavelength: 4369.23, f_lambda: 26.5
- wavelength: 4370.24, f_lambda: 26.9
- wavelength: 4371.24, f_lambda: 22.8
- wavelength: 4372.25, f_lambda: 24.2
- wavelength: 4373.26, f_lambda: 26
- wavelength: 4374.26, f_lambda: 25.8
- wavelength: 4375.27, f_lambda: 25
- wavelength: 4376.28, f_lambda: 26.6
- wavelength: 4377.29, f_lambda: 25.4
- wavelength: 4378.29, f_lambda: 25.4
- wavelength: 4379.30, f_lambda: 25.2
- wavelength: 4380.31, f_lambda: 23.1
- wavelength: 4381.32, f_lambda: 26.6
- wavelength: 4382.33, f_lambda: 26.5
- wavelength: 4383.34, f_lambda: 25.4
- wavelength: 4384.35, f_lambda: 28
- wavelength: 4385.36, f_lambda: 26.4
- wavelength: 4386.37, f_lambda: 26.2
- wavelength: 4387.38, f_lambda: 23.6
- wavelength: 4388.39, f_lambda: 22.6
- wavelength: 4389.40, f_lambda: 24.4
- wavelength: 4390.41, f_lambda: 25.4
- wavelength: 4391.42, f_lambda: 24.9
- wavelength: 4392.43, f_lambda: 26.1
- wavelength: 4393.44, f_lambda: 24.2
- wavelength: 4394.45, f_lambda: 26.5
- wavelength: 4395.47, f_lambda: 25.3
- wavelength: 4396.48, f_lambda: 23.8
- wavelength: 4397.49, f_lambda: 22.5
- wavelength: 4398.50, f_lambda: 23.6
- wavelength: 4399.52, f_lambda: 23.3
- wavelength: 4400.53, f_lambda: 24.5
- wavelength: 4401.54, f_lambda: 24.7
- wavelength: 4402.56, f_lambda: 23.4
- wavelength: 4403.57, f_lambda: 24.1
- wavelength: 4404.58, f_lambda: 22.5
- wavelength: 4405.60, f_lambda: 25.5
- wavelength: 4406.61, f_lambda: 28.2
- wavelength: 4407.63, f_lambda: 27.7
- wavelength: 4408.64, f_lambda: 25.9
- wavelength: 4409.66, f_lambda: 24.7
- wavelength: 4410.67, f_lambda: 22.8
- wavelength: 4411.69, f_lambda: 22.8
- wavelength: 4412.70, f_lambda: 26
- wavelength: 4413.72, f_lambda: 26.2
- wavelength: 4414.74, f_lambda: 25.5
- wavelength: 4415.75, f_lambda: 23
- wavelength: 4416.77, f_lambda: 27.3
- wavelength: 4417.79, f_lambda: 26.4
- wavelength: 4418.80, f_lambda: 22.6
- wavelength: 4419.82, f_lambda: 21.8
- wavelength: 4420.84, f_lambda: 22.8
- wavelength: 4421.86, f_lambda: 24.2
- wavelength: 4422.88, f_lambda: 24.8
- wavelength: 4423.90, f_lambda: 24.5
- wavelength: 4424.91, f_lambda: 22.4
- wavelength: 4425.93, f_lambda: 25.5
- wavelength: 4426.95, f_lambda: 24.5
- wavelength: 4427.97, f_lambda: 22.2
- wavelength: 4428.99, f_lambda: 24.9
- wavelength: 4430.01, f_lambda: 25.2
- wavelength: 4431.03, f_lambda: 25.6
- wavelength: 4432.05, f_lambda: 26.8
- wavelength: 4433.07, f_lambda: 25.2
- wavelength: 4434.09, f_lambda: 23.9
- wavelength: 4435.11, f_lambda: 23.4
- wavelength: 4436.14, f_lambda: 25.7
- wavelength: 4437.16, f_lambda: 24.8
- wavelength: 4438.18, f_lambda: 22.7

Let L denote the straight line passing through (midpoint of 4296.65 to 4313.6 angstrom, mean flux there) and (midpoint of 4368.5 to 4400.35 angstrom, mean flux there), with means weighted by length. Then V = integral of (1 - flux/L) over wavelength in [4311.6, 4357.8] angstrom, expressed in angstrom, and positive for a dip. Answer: 4.8 angstrom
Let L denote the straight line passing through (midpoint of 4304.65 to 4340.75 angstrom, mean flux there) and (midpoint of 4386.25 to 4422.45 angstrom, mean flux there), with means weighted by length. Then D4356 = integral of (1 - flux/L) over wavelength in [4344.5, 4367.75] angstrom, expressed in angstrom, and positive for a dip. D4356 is 1.1 angstrom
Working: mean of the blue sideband 23.7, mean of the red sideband 24.6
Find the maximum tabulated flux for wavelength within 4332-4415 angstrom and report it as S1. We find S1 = 28.2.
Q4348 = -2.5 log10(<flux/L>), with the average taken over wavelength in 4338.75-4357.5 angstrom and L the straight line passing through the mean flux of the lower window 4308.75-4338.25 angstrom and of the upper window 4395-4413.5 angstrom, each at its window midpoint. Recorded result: 0.18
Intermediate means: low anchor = 23.9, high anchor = 24.5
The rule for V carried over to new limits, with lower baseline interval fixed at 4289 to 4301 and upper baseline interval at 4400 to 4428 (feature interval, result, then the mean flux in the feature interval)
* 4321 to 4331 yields 0.8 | 23.2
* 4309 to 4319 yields 0.1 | 25.1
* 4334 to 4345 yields 2.2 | 20.2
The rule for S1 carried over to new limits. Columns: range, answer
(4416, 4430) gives 27.3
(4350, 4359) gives 26.6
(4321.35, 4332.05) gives 28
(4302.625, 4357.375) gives 28.4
